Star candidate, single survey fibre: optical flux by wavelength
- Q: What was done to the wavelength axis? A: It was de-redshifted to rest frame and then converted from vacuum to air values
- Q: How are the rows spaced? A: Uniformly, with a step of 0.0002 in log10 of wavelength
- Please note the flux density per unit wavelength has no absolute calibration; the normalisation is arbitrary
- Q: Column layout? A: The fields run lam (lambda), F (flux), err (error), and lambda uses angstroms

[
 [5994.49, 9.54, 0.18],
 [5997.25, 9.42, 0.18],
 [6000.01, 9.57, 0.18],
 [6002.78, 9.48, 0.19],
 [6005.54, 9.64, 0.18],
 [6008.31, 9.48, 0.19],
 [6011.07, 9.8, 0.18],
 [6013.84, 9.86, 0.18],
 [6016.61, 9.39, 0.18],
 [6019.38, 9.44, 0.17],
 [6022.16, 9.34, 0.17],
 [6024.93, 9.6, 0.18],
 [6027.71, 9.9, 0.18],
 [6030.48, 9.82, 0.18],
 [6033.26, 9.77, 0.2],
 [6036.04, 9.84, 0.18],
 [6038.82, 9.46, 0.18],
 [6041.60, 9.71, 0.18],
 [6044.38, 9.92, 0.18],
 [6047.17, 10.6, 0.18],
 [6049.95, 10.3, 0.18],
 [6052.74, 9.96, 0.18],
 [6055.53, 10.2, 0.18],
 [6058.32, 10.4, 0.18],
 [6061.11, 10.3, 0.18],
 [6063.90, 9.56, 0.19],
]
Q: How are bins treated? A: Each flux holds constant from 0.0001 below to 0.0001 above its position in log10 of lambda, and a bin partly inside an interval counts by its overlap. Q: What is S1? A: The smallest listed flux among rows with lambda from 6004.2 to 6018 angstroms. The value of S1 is 9.39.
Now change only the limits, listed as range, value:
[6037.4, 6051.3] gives 9.46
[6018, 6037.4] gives 9.34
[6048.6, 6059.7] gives 9.96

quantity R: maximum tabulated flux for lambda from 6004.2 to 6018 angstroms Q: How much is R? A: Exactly 9.86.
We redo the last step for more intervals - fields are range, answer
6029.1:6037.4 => 9.84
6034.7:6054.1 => 10.6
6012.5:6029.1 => 9.9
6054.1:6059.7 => 10.4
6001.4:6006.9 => 9.64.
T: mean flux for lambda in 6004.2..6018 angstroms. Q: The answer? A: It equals 9.64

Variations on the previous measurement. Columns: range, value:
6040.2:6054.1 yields 10.1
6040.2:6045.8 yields 9.82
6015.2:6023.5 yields 9.39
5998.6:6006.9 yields 9.56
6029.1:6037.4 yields 9.81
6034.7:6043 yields 9.67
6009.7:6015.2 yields 9.83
